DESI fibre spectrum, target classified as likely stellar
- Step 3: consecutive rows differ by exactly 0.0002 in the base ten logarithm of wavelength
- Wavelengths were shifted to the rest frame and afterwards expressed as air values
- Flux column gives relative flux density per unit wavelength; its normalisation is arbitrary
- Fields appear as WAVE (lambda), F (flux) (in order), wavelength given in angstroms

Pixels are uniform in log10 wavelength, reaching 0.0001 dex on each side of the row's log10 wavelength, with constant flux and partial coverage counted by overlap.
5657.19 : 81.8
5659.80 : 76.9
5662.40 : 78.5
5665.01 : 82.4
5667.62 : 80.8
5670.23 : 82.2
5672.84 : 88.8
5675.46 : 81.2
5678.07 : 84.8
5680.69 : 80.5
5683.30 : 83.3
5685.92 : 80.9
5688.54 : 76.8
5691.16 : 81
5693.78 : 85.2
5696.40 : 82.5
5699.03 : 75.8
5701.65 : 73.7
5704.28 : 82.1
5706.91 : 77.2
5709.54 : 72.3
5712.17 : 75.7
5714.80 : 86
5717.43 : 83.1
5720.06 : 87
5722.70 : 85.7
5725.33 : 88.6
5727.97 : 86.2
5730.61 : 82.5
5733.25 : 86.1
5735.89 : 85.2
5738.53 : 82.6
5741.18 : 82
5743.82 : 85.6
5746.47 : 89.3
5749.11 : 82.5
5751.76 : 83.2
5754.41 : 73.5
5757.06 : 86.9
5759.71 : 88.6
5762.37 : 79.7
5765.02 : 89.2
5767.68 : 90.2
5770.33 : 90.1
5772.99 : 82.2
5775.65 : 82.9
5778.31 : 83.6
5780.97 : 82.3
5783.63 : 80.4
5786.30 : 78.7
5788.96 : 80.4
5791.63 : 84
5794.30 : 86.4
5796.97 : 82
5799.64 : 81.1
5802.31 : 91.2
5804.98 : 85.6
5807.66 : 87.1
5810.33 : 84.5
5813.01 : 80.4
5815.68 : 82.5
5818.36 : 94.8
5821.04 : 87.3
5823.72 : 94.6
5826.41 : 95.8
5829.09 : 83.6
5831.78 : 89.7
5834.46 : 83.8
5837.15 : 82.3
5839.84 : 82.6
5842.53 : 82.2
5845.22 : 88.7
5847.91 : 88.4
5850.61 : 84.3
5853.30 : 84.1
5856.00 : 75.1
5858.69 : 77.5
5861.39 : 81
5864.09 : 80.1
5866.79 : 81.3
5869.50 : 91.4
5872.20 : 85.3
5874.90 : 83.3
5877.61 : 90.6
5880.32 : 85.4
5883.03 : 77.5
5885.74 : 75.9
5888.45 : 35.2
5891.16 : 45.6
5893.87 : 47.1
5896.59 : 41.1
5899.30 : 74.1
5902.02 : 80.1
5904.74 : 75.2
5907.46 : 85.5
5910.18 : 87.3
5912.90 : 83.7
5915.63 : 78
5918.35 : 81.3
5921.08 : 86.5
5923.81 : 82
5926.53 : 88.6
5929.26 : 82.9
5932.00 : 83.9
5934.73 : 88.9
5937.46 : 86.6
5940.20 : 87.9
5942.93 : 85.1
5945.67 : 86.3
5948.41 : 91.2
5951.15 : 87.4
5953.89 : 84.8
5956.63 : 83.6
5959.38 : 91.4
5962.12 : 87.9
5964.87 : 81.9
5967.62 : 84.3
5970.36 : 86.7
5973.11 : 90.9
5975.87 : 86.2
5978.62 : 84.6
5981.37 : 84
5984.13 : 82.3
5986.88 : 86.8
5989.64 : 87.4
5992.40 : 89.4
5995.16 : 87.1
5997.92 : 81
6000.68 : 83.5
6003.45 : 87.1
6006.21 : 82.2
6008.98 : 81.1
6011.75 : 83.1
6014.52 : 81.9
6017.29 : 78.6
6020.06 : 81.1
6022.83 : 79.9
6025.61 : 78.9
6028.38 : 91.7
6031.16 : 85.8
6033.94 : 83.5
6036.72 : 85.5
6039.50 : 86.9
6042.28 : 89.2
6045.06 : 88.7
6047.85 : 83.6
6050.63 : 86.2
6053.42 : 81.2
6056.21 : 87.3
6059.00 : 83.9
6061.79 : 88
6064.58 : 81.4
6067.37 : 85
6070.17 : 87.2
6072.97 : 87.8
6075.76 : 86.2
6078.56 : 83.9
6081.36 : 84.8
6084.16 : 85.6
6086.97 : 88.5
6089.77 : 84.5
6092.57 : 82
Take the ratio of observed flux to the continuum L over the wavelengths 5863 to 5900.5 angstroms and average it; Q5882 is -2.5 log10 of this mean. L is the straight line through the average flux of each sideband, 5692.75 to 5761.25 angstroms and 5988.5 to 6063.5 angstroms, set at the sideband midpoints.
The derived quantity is 0.18 mag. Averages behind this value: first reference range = 82.6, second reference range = 84.6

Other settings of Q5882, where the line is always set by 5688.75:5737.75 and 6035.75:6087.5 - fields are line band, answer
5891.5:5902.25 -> 0.42 mag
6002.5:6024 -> 0.04 mag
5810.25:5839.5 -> -0.05 mag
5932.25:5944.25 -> -0.03 mag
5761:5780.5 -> -0.04 mag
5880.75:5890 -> 0.28 mag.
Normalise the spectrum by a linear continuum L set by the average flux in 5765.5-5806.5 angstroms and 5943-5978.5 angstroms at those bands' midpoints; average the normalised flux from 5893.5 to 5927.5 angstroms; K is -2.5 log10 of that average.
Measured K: 0.12 mag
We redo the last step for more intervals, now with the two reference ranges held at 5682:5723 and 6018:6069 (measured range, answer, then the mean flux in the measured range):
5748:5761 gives -0.025 mag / 82.9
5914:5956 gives -0.026 mag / 85.4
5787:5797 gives -0.020 mag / 83.1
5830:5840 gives -0.035 mag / 84.8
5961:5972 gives -0.019 mag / 85.3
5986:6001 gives -0.024 mag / 86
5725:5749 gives -0.055 mag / 85.1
